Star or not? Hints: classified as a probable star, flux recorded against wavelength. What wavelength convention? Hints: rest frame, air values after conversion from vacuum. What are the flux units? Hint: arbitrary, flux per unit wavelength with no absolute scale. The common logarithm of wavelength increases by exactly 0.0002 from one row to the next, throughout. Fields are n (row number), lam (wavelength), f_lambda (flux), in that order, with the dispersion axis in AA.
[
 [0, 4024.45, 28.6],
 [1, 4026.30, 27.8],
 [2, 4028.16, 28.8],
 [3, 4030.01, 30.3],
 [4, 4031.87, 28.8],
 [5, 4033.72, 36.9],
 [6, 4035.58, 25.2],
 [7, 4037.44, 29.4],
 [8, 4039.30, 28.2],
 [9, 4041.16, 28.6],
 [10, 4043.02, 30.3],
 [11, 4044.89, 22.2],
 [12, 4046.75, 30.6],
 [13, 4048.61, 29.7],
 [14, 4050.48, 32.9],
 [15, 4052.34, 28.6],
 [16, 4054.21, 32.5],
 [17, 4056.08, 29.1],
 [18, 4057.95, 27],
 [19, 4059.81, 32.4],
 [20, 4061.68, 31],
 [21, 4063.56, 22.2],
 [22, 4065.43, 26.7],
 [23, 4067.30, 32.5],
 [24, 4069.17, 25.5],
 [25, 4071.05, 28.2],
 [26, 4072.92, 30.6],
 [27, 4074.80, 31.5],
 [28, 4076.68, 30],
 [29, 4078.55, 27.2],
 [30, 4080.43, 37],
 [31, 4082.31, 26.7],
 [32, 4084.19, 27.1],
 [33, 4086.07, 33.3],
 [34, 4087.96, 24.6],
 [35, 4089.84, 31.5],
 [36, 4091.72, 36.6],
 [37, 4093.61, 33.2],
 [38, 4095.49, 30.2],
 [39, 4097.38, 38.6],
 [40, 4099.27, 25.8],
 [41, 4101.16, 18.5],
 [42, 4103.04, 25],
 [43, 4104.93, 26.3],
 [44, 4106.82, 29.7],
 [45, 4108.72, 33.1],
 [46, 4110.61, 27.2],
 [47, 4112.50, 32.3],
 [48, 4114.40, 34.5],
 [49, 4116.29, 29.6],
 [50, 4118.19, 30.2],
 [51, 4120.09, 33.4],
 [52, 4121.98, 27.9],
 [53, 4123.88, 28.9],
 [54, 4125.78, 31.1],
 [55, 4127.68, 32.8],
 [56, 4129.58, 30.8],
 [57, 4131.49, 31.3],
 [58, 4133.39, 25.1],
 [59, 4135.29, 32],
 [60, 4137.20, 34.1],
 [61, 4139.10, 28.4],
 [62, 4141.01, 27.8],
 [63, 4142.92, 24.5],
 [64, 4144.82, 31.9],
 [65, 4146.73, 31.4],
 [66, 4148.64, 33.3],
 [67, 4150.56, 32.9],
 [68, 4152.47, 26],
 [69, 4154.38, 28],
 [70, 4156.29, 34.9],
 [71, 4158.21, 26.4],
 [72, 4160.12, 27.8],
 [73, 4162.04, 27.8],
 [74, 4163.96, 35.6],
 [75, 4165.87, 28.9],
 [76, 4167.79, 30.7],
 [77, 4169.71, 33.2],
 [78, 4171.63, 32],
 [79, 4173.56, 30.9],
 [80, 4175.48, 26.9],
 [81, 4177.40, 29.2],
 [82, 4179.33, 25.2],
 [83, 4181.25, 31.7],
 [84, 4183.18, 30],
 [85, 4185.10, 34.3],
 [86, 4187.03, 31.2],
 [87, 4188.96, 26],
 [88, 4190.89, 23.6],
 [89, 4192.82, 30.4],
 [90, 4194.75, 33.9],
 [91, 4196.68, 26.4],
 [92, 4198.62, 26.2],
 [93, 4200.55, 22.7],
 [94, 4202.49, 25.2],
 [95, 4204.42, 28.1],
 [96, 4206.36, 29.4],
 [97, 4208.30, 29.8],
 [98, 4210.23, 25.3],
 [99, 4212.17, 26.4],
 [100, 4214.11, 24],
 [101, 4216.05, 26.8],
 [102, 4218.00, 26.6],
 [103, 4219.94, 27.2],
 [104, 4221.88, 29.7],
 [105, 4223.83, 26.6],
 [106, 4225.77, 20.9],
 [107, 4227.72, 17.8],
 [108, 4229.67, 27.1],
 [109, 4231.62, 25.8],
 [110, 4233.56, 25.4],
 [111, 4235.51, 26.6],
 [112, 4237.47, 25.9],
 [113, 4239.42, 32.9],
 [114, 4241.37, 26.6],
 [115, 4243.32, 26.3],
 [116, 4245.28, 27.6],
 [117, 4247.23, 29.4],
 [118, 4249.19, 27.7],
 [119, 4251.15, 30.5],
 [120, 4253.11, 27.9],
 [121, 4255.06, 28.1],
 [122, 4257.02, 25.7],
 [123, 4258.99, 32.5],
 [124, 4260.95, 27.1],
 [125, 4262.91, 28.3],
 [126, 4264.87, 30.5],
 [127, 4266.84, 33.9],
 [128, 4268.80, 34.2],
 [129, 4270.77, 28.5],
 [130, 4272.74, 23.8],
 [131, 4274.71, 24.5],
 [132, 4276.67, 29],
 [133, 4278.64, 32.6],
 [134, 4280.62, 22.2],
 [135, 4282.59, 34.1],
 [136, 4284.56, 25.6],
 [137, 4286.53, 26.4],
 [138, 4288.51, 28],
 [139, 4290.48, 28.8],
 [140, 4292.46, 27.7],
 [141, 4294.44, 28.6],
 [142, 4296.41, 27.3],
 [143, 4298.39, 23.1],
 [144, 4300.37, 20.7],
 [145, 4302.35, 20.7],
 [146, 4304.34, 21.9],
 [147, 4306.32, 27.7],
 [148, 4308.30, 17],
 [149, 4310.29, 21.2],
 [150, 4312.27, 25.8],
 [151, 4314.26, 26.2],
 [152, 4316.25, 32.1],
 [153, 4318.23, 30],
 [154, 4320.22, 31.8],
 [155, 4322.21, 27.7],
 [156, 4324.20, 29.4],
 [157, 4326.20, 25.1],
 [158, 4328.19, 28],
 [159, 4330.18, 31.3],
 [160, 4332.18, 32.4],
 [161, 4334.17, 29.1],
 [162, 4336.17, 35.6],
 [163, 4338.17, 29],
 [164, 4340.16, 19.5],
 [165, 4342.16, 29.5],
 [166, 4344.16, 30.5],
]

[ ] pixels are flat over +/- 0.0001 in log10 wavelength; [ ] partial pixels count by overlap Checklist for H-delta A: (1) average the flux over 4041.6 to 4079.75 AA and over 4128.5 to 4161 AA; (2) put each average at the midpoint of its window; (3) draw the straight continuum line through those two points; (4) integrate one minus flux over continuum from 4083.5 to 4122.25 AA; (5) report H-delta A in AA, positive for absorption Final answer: -0.7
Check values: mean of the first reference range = 29.1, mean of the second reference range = 29.8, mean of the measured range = 30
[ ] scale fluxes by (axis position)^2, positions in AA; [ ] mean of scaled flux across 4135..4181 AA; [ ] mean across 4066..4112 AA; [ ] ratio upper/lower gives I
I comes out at 1.05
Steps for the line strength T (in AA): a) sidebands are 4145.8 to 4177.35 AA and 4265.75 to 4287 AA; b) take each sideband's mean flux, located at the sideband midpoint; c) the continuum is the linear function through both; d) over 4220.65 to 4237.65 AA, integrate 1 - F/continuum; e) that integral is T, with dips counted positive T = 2.5 AA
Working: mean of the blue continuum 30.4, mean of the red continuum 28.7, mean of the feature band 25.1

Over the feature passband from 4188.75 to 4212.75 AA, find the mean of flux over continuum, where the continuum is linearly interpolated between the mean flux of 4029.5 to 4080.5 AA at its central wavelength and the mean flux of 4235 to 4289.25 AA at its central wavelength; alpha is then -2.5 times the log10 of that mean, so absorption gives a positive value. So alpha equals 0.06 mag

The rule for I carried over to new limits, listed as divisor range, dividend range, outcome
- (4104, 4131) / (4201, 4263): 0.93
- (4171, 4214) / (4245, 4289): 1.05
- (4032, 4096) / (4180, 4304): 1.01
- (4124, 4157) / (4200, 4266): 0.93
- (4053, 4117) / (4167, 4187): 1.07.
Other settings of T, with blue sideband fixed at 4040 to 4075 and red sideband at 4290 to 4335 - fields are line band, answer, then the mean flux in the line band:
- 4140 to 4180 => -2.5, 29.8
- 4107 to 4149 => -3.1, 30.5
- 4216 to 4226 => 0.3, 26.7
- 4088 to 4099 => -1.6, 32.7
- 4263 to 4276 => -1.0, 29.2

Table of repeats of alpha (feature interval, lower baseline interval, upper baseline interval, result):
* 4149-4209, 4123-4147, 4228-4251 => -0.02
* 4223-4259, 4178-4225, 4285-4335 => 0.02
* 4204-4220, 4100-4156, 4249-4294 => 0.08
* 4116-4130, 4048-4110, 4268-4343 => -0.06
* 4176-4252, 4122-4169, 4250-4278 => 0.08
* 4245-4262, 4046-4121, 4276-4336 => -0.03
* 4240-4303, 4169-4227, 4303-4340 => 0.00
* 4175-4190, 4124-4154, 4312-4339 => 0.02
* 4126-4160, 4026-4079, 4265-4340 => -0.06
